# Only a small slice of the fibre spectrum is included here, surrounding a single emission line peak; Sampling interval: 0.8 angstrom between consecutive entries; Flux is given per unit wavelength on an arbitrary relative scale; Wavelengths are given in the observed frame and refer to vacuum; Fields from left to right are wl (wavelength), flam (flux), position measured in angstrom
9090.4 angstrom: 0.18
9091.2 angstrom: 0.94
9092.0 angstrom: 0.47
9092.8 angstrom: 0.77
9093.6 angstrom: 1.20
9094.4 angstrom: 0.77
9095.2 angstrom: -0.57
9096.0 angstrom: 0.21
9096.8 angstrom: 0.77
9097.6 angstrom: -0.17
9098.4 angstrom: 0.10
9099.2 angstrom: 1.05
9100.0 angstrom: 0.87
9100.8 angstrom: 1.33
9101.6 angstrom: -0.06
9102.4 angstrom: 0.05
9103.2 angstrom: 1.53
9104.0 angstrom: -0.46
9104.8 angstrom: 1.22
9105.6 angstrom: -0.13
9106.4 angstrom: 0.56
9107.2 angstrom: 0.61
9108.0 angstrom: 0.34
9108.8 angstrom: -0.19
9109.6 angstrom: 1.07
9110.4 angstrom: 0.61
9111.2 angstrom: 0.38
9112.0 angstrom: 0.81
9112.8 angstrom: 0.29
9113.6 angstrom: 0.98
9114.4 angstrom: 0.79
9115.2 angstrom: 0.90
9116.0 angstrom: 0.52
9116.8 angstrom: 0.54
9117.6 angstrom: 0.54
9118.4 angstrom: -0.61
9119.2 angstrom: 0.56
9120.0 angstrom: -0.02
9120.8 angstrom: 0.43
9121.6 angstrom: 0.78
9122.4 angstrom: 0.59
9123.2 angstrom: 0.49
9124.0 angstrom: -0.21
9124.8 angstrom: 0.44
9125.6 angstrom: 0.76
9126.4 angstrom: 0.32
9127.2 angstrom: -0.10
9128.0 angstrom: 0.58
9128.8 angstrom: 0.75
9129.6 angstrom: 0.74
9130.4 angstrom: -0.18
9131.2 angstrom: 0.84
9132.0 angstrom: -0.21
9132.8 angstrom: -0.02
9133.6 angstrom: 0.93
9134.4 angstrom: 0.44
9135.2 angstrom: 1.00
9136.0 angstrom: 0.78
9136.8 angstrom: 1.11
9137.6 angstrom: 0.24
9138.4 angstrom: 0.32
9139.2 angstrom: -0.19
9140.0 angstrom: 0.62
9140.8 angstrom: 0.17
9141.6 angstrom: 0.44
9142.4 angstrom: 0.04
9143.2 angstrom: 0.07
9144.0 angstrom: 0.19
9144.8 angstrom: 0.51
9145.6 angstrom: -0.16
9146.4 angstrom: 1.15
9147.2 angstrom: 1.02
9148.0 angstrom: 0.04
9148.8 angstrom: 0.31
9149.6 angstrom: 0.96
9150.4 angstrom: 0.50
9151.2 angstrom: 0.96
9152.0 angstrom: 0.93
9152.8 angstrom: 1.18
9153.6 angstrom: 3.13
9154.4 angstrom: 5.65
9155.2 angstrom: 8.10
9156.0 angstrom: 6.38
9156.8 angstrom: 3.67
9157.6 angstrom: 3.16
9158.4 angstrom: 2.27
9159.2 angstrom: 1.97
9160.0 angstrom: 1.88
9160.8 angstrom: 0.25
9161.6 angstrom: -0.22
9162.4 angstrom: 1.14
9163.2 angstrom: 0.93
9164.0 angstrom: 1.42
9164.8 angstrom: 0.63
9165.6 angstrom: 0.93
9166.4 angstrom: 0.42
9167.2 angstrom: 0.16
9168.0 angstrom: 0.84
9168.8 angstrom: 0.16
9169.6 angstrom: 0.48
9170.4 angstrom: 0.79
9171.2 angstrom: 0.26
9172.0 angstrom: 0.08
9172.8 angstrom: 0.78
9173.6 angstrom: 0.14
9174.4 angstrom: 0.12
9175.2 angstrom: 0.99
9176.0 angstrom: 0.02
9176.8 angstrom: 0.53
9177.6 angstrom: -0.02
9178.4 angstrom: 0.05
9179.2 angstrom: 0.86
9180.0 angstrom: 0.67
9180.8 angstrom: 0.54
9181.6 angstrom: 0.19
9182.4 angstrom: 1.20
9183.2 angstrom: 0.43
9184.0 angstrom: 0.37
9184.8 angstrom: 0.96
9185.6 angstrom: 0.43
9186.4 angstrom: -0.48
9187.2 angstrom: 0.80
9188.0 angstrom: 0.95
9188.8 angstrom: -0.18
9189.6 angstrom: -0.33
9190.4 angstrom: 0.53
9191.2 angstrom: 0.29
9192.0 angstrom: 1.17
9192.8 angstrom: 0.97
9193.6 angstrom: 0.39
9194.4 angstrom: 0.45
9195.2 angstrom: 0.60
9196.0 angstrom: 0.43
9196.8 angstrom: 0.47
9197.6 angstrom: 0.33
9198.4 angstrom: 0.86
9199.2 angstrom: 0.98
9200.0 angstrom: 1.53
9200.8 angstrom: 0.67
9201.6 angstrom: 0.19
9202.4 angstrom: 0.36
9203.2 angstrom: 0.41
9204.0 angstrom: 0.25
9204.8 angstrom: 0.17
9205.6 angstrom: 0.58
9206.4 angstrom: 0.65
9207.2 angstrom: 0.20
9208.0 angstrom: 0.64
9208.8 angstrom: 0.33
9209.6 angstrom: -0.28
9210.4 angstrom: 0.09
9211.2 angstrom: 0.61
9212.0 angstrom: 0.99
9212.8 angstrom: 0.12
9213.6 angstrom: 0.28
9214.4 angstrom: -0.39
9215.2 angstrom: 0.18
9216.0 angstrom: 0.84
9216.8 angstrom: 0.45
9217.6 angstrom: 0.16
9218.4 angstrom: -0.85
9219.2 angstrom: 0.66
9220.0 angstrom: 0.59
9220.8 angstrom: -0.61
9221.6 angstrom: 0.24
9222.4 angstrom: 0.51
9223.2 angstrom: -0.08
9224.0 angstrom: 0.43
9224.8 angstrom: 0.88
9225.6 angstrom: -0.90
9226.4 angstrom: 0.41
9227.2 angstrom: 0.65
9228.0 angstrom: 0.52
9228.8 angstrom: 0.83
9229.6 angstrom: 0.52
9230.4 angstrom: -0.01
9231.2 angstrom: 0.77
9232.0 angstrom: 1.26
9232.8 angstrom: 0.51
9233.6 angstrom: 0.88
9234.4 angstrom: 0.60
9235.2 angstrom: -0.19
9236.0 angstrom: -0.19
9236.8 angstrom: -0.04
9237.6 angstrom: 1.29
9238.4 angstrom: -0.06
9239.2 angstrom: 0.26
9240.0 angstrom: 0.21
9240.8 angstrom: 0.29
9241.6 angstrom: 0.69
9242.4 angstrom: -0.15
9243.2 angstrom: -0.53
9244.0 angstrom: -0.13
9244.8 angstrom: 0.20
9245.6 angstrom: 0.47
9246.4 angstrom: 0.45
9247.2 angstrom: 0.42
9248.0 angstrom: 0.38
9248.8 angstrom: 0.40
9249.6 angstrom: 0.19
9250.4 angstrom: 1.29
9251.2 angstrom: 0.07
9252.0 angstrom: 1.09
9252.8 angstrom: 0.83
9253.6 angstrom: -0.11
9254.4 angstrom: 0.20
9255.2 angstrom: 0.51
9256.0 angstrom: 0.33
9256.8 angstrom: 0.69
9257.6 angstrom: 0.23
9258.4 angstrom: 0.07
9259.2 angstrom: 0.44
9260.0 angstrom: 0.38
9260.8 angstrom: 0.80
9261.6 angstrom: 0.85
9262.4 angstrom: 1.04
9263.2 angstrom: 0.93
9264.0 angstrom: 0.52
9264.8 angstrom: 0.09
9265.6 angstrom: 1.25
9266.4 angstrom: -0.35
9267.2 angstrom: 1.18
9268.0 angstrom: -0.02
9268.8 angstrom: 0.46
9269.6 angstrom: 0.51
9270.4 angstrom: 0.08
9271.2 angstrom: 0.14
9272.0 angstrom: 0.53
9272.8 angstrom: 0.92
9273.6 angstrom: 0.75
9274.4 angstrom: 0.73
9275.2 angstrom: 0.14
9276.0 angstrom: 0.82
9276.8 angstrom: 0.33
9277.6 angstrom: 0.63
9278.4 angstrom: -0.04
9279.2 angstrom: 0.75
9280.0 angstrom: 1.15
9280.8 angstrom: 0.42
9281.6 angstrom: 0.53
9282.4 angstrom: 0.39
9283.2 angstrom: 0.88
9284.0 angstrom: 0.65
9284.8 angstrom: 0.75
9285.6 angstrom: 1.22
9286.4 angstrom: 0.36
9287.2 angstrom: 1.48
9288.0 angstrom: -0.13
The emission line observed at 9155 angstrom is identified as [O III]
